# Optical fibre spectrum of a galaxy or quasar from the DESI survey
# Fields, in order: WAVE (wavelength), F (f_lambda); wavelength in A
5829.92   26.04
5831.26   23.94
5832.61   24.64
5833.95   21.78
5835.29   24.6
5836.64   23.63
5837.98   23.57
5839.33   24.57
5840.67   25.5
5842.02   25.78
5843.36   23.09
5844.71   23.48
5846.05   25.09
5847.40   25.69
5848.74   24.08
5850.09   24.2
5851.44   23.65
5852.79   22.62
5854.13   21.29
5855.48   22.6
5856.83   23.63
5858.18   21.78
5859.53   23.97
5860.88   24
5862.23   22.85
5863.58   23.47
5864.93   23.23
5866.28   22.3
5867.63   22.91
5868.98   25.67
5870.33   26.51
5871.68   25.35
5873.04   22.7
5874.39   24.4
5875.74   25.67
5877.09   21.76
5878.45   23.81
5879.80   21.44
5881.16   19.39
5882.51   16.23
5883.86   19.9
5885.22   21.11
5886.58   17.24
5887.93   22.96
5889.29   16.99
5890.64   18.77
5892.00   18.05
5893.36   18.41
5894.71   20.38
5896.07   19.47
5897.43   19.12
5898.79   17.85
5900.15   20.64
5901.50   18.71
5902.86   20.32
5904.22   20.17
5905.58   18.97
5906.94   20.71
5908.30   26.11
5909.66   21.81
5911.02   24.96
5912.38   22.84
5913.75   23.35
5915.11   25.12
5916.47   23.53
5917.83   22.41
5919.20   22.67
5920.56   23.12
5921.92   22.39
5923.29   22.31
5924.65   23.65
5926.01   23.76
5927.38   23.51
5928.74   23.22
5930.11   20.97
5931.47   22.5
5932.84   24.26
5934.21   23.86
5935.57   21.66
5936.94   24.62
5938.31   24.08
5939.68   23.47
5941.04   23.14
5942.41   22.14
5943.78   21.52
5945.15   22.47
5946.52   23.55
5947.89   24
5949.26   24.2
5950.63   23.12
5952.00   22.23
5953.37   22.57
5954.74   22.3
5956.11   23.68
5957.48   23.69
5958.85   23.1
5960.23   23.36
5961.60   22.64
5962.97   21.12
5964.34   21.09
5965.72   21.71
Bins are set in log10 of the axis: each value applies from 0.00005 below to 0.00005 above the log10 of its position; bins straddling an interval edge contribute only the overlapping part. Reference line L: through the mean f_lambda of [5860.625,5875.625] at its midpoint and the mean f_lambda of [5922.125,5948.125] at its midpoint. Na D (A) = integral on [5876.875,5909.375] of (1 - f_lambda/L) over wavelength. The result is 5.11 A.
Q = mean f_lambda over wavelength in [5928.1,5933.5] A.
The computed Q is 22.7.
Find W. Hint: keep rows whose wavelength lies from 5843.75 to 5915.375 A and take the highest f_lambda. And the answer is 26.51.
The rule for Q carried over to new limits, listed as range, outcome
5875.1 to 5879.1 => 23.7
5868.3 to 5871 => 26.1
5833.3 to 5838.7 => 23.4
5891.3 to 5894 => 18.2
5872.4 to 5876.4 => 24.3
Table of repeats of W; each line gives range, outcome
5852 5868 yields 24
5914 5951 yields 25.12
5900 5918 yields 26.11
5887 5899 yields 22.96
